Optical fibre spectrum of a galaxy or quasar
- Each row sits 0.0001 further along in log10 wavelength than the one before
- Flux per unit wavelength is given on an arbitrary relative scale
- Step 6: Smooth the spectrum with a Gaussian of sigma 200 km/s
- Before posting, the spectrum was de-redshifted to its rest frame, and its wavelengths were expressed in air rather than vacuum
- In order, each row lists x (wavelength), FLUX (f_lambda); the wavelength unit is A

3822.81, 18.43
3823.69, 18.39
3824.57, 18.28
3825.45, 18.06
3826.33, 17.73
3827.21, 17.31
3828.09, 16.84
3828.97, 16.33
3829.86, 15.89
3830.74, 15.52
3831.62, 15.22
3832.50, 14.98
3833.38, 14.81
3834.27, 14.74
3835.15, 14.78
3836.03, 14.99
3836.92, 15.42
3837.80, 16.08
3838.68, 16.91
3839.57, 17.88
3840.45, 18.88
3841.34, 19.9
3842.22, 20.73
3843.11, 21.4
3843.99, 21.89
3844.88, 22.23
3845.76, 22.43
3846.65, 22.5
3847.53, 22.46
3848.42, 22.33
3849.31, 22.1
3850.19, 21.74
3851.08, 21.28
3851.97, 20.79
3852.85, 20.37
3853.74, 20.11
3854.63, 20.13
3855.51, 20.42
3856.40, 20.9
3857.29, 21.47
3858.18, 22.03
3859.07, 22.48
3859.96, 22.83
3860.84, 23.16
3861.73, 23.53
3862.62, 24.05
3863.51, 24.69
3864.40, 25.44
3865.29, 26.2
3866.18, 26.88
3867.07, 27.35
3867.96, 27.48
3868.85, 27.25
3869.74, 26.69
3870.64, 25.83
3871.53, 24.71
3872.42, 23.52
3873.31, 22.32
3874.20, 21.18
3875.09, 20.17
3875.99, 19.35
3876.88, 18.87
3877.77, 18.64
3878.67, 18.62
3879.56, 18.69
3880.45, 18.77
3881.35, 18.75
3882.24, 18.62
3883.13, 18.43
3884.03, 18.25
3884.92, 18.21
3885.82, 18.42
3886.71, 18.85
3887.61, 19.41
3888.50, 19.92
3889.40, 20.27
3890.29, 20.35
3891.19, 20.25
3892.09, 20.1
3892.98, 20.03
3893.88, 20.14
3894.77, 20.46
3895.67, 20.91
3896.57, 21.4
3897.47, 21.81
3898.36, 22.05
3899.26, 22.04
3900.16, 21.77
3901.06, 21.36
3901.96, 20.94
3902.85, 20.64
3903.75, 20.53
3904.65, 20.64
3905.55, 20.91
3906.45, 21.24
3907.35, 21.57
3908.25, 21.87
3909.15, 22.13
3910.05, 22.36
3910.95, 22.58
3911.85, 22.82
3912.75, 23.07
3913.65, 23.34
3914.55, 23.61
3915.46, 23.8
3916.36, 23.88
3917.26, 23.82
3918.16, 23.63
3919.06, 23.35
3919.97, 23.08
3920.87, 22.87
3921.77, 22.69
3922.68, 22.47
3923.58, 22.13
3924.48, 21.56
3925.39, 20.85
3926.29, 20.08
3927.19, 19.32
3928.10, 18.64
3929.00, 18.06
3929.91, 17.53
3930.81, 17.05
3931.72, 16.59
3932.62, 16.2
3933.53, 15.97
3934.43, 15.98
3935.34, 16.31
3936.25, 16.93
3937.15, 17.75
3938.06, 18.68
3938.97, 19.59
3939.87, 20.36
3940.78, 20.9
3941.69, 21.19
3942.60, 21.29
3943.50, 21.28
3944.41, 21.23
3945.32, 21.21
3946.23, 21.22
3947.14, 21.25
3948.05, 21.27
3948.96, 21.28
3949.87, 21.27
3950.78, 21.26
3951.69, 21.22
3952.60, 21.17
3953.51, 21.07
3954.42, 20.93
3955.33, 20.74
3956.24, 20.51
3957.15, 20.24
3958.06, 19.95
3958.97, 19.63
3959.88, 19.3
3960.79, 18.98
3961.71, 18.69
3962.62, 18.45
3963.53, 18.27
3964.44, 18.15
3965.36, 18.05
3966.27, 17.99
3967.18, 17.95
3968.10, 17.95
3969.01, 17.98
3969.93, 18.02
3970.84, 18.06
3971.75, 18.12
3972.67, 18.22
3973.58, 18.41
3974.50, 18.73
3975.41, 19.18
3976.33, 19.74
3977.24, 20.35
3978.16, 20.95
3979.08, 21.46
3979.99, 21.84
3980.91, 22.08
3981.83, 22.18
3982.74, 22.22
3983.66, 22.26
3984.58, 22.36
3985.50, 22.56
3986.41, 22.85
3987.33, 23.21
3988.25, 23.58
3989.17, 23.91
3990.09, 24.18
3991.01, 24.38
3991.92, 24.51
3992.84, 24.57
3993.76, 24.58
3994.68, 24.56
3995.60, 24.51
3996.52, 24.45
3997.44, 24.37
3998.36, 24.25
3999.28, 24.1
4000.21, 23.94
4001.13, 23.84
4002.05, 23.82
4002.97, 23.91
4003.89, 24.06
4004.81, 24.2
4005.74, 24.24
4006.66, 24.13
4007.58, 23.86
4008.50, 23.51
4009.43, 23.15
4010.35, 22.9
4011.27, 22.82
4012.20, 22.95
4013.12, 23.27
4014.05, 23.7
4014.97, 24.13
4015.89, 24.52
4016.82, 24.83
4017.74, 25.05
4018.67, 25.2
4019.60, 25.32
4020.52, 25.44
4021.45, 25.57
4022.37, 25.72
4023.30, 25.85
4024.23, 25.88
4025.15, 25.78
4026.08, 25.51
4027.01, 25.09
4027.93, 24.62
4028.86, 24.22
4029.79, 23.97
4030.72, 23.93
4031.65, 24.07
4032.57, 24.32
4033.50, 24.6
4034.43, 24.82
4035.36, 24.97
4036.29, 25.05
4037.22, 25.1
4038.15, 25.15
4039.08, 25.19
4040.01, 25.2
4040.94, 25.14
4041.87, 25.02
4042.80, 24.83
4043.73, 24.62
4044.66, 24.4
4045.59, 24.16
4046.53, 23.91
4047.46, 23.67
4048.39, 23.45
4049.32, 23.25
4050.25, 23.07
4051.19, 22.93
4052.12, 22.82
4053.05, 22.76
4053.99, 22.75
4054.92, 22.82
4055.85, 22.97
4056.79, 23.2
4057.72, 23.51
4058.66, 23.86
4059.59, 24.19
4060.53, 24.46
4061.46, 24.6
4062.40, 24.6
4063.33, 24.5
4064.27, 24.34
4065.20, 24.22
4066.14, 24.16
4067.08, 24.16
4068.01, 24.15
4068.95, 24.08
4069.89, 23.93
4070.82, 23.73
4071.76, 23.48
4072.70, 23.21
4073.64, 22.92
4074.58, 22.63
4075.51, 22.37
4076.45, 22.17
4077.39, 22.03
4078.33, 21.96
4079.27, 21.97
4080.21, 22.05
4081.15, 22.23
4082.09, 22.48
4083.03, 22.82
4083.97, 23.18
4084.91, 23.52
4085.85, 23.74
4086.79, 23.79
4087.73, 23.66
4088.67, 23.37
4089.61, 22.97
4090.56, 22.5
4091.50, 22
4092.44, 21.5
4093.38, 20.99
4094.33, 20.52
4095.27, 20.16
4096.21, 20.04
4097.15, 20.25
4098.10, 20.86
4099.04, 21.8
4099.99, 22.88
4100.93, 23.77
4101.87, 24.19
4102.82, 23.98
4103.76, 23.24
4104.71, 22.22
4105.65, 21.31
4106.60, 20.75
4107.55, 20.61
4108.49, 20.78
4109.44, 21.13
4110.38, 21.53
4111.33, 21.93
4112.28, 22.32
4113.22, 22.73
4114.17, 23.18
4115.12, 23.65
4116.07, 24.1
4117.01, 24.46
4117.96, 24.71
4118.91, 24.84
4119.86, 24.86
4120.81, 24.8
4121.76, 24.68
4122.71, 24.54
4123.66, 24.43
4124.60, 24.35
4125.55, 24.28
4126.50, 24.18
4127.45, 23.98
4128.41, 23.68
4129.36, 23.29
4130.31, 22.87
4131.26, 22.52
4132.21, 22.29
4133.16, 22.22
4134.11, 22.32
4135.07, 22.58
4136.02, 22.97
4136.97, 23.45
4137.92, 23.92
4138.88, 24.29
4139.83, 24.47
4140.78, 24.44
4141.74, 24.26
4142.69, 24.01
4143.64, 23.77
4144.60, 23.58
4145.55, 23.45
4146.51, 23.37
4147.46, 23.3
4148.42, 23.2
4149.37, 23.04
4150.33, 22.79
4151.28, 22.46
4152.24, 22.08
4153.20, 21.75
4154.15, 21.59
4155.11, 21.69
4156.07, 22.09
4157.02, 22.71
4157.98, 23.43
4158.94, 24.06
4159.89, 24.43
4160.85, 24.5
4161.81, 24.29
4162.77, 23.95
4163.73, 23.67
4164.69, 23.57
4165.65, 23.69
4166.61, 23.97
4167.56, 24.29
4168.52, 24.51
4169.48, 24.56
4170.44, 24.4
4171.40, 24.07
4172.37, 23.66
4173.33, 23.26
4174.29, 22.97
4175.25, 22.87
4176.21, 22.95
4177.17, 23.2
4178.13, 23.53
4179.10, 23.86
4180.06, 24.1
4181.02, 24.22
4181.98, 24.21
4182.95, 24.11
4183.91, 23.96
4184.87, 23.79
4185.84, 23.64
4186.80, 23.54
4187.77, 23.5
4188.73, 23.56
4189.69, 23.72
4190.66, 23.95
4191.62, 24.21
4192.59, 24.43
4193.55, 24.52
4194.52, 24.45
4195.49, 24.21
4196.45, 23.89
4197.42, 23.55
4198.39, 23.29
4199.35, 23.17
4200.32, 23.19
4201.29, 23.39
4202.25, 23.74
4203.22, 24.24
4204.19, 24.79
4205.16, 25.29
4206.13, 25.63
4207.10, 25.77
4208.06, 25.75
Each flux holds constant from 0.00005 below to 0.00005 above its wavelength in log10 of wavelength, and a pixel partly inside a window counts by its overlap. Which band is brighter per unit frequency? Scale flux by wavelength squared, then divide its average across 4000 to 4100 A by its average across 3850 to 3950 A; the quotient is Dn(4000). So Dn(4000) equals 1.21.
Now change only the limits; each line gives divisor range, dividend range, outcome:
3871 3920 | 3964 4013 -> 1.10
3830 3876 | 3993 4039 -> 1.25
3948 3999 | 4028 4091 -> 1.18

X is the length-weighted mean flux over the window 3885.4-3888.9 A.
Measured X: 19.2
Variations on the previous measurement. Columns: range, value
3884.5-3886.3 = 18.3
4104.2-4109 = 21.1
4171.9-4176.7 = 23.2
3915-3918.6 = 23.8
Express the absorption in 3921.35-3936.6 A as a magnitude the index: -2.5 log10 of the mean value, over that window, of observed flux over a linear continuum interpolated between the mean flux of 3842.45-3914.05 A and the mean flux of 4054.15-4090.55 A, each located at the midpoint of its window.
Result 0.179 mag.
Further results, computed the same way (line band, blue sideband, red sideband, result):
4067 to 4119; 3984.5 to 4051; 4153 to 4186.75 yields 0.06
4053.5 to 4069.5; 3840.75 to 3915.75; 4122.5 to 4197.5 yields -0.05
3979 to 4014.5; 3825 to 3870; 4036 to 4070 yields -0.02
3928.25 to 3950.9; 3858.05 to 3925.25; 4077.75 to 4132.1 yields 0.15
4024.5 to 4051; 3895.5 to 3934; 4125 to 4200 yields -0.10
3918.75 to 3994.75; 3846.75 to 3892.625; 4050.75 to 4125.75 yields 0.09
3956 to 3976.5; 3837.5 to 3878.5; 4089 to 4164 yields 0.20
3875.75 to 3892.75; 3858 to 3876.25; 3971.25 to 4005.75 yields 0.25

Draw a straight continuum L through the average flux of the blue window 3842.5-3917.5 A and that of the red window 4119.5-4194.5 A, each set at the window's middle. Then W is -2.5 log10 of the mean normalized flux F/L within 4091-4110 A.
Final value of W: 0.076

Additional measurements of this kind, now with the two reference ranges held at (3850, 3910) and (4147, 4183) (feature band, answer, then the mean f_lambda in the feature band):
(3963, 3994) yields 0.068 mag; 20.8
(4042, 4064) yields -0.050 mag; 23.7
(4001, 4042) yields -0.096 mag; 24.5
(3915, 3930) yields 0.003 mag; 21.7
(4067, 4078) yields -0.018 mag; 23.2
